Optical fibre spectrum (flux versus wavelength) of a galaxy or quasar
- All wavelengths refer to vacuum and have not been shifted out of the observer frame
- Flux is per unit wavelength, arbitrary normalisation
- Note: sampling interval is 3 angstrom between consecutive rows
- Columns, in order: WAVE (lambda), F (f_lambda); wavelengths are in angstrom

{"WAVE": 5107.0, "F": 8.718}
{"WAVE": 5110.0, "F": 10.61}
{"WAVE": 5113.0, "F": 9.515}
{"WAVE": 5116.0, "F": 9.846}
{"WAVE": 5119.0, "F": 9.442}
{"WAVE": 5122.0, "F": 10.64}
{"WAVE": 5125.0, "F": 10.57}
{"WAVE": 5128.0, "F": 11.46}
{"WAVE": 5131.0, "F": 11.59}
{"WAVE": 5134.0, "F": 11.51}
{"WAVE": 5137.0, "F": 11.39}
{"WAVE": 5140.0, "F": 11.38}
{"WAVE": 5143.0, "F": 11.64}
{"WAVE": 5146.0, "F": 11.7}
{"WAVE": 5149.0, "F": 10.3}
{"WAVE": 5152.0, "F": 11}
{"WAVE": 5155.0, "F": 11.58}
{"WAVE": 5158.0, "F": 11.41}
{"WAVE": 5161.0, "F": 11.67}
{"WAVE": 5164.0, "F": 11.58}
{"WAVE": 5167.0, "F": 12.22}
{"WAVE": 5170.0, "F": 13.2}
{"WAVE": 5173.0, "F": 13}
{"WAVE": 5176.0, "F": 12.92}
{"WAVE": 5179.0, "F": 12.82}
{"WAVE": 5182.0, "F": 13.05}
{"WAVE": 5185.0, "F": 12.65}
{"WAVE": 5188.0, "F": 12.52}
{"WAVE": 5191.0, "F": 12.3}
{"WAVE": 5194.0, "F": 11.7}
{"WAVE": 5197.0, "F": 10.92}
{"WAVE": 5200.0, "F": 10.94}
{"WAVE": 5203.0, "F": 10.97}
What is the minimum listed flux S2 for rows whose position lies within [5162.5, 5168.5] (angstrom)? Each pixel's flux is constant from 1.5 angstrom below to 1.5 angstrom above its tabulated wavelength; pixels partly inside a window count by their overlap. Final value 11.58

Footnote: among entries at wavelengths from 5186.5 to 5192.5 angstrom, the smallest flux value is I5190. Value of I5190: 12.3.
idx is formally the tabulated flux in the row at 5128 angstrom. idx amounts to 11.46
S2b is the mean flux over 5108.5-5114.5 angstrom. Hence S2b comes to 10.1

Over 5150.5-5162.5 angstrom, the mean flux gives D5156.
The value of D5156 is 11.4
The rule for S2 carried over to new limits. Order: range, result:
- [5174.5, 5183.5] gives 12.82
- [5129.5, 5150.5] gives 10.3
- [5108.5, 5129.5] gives 9.442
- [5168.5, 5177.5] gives 12.92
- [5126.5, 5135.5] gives 11.46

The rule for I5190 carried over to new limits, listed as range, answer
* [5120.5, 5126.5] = 10.57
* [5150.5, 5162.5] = 11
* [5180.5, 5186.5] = 12.65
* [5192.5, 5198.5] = 10.92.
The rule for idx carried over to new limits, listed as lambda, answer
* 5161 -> 11.67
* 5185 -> 12.65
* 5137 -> 11.39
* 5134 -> 11.51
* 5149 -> 10.3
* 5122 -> 10.64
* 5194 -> 11.7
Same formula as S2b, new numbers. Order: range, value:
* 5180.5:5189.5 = 12.7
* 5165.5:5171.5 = 12.7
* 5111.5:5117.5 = 9.68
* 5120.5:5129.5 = 10.9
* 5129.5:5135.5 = 11.5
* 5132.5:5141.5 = 11.4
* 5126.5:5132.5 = 11.5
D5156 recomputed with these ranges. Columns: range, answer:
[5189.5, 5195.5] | 12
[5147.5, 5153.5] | 10.7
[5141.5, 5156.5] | 11.2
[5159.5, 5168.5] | 11.8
